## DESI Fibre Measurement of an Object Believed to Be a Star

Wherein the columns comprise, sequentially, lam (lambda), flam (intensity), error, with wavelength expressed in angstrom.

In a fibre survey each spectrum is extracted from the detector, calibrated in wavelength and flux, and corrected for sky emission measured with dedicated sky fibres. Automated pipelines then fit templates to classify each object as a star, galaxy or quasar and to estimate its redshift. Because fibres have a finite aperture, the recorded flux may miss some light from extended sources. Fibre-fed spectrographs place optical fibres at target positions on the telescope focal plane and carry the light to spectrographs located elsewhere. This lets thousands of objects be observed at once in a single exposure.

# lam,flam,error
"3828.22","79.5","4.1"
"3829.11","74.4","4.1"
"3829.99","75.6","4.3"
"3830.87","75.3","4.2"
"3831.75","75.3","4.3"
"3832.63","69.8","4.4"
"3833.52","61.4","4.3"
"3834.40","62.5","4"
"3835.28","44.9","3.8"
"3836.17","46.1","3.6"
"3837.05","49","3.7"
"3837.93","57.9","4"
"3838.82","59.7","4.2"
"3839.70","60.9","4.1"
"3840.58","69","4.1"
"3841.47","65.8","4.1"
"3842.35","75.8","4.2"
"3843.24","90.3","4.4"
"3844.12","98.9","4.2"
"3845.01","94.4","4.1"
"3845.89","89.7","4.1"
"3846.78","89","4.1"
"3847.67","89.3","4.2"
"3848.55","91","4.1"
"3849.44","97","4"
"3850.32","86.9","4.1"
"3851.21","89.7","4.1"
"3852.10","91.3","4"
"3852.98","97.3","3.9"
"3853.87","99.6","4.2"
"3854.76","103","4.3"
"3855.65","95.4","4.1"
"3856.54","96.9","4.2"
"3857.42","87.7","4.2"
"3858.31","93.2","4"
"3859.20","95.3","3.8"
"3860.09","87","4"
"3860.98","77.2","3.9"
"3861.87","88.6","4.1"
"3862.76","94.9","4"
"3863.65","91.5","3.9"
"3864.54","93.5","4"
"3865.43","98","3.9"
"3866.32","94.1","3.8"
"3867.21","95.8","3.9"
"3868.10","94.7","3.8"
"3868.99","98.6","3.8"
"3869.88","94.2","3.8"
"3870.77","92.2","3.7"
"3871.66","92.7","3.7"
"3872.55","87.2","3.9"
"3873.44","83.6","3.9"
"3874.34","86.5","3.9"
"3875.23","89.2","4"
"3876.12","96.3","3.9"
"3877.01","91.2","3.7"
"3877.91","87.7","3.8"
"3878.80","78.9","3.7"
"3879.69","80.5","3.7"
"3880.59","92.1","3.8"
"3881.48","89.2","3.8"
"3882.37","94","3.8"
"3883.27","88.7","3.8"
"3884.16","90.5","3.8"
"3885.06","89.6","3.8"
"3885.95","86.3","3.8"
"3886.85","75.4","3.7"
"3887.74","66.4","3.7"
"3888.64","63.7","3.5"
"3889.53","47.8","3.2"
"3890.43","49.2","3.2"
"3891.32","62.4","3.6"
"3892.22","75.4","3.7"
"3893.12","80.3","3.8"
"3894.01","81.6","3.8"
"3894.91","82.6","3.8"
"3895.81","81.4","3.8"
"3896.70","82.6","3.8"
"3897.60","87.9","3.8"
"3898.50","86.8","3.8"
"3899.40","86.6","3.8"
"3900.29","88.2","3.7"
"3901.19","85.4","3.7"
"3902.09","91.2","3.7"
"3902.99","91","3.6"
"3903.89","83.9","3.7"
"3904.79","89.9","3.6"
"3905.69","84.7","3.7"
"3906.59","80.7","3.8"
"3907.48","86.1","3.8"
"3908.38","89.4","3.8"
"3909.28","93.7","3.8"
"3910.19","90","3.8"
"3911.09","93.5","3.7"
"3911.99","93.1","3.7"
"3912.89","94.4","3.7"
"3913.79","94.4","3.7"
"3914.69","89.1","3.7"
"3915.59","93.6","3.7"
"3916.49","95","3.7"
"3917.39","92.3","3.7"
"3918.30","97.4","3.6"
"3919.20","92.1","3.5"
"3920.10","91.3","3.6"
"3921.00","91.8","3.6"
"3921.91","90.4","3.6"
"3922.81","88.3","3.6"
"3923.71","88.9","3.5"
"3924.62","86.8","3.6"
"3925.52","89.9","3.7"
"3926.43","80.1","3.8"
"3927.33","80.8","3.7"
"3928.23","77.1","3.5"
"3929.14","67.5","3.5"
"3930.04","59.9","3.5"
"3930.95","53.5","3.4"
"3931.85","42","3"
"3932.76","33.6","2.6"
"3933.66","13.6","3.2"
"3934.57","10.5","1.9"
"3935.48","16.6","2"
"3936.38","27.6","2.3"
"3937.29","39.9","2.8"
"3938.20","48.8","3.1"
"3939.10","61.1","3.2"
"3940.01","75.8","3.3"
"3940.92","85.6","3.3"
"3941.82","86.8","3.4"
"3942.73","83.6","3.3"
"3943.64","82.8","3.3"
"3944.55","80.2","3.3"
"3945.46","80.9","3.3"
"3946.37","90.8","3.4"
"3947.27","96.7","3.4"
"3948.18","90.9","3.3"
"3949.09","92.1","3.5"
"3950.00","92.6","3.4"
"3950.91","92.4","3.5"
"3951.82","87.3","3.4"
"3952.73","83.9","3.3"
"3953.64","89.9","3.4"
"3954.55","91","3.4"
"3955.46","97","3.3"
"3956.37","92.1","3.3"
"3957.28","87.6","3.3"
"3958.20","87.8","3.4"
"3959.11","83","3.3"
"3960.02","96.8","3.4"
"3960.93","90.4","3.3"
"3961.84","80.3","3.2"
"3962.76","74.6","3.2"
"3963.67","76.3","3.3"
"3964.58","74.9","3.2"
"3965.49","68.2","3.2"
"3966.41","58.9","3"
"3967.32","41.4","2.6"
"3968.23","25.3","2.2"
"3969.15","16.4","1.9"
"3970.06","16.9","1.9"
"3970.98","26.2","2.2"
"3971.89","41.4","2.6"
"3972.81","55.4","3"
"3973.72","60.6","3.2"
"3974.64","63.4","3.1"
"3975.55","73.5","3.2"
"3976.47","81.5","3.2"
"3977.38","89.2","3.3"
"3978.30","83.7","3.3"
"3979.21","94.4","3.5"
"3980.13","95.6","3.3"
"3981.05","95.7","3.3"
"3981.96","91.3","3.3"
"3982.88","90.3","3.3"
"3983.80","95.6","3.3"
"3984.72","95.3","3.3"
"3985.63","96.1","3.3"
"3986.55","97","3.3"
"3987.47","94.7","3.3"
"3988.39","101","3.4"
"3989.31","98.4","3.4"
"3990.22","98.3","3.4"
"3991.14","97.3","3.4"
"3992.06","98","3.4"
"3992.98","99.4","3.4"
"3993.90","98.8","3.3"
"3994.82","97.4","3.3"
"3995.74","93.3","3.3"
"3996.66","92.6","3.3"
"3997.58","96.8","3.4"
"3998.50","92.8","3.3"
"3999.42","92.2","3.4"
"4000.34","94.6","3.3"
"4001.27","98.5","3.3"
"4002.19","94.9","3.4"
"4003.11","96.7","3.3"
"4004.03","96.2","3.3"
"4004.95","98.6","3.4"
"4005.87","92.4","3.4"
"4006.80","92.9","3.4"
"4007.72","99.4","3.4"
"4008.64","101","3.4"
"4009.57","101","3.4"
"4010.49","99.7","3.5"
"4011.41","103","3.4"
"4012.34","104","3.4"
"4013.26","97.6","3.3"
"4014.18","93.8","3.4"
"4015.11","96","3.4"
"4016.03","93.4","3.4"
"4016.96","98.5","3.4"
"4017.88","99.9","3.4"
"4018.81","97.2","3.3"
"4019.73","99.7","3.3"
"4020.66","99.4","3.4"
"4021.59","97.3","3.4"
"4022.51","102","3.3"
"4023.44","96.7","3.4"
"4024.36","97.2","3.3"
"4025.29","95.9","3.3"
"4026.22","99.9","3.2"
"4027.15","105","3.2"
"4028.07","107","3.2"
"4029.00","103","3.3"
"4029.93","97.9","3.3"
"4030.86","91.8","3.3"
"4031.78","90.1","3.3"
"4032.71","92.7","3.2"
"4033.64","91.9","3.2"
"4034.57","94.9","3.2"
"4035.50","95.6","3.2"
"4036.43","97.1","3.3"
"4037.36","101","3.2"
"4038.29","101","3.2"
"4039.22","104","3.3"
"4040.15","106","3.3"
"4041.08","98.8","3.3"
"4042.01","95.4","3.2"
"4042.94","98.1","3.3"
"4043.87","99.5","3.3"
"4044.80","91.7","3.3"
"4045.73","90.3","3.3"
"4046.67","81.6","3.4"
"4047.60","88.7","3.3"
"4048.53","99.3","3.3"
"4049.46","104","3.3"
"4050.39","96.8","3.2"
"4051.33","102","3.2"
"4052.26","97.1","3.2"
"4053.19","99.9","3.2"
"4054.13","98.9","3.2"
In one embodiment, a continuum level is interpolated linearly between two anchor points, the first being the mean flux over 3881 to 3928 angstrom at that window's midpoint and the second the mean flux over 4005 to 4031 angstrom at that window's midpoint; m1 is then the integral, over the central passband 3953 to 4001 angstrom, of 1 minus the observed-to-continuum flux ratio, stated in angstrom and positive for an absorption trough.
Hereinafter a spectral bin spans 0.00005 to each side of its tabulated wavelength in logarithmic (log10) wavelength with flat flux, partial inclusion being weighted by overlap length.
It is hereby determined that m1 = 6.5 angstrom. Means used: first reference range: 85.1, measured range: 81.3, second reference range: 98.7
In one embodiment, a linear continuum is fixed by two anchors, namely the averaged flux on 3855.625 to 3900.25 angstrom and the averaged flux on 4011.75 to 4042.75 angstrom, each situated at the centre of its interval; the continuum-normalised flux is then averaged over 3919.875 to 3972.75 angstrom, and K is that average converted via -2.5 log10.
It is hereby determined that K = 0.29 mag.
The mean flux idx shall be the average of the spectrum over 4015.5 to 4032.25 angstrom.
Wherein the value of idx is 98.5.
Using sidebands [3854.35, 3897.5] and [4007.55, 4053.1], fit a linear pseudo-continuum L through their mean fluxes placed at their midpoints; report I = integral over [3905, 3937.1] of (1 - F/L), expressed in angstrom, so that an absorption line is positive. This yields 4.9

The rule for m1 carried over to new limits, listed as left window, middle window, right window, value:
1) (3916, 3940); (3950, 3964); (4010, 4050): -2.3 angstrom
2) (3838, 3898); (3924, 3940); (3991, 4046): 6.6 angstrom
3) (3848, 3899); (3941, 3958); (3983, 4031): 0.8 angstrom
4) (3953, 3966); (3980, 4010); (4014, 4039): -1.5 angstrom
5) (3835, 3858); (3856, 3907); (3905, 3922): 0.5 angstrom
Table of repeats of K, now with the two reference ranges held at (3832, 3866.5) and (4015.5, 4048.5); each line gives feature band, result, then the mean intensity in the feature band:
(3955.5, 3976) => 0.393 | 63.9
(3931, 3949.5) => 0.408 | 61.8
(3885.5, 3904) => 0.111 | 77.8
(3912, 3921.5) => -0.062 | 93.1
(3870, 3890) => 0.010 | 84.2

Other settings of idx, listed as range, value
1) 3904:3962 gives 79.5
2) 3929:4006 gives 77.4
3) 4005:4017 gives 97.9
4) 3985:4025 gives 97.3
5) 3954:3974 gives 65.7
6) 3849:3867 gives 92.9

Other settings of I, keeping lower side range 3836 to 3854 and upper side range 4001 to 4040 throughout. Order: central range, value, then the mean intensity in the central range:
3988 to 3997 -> -0.21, 97.5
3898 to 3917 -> -0.59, 89.6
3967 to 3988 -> 5.18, 70.8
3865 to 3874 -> -1.08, 93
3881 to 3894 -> 1.37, 75.9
